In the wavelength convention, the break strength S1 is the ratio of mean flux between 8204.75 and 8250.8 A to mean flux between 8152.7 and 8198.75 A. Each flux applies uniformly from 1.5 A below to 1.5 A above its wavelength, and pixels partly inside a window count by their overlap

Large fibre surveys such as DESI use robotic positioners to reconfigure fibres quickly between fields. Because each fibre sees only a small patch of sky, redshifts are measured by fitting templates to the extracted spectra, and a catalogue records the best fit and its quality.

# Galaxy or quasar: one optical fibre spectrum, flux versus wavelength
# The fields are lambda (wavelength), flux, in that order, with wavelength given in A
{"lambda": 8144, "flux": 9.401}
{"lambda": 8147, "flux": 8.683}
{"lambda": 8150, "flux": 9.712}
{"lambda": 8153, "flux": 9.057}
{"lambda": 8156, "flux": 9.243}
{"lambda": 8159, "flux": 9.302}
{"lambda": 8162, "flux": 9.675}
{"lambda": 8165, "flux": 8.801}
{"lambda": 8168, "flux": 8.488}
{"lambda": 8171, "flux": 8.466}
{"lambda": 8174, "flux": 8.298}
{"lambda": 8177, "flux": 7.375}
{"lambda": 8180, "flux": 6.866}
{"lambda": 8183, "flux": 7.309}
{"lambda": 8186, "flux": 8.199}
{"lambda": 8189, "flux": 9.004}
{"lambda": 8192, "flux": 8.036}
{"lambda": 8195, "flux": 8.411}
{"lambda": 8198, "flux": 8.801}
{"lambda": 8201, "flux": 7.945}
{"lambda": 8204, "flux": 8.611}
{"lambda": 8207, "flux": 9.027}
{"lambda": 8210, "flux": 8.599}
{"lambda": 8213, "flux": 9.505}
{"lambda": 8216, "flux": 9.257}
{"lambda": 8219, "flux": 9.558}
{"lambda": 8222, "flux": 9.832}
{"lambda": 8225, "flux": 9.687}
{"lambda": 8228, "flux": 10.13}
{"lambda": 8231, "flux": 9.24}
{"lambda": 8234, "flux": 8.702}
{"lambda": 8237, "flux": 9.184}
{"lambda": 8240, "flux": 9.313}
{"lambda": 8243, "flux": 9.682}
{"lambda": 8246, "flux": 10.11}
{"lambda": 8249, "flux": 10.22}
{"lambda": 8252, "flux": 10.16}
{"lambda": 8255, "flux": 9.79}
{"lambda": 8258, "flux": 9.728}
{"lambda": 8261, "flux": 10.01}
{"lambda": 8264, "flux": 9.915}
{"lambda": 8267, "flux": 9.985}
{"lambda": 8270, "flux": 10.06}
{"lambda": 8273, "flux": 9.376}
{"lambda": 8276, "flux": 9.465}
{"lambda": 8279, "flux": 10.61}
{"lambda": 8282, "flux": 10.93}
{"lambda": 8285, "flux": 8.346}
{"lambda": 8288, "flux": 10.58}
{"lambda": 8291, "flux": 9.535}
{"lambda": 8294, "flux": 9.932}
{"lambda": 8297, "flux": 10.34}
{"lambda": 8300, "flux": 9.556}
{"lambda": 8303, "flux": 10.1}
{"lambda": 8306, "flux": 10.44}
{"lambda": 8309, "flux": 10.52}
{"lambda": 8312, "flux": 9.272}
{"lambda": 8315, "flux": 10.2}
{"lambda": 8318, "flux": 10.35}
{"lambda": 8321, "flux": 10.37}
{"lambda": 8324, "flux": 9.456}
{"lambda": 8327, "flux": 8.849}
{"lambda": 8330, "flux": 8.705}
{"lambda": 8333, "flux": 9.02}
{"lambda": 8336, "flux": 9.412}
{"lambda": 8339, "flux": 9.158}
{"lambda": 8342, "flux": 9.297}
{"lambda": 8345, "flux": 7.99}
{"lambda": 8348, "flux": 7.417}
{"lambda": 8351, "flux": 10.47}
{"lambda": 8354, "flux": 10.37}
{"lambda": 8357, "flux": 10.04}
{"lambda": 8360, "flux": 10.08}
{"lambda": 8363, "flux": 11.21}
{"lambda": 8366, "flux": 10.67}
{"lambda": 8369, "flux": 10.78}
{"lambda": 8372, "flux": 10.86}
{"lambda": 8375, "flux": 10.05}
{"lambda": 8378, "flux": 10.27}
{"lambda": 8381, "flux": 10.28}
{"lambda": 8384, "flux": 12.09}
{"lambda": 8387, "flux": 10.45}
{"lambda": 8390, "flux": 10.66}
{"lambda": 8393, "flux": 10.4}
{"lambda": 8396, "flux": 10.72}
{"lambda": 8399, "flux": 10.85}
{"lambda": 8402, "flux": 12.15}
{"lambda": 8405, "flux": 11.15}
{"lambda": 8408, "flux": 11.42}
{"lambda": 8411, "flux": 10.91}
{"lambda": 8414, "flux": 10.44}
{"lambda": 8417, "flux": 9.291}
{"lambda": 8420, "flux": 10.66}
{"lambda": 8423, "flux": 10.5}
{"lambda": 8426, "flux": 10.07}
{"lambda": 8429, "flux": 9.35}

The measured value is 1.1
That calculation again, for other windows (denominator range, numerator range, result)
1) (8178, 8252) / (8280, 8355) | 1.07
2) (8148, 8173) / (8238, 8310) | 1.10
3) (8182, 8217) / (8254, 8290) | 1.16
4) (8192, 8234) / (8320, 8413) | 1.12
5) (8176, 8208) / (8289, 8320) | 1.23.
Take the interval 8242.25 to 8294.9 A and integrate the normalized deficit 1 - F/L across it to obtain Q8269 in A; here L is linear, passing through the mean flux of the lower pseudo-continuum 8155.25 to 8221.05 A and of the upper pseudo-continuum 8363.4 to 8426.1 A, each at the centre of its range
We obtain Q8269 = -2.8 A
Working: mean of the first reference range 8.58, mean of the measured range 9.92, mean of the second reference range 10.7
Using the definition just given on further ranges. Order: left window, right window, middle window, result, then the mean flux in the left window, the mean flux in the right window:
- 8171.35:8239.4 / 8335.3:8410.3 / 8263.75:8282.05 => -1.20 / 8.71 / 10.3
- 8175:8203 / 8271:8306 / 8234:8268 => -2.14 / 8.01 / 9.91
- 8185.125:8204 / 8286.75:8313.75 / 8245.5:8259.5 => -1.05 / 8.42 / 10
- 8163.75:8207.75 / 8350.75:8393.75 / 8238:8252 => -1.35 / 8.23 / 10.6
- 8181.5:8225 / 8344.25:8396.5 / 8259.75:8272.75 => -0.83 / 8.75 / 10.3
